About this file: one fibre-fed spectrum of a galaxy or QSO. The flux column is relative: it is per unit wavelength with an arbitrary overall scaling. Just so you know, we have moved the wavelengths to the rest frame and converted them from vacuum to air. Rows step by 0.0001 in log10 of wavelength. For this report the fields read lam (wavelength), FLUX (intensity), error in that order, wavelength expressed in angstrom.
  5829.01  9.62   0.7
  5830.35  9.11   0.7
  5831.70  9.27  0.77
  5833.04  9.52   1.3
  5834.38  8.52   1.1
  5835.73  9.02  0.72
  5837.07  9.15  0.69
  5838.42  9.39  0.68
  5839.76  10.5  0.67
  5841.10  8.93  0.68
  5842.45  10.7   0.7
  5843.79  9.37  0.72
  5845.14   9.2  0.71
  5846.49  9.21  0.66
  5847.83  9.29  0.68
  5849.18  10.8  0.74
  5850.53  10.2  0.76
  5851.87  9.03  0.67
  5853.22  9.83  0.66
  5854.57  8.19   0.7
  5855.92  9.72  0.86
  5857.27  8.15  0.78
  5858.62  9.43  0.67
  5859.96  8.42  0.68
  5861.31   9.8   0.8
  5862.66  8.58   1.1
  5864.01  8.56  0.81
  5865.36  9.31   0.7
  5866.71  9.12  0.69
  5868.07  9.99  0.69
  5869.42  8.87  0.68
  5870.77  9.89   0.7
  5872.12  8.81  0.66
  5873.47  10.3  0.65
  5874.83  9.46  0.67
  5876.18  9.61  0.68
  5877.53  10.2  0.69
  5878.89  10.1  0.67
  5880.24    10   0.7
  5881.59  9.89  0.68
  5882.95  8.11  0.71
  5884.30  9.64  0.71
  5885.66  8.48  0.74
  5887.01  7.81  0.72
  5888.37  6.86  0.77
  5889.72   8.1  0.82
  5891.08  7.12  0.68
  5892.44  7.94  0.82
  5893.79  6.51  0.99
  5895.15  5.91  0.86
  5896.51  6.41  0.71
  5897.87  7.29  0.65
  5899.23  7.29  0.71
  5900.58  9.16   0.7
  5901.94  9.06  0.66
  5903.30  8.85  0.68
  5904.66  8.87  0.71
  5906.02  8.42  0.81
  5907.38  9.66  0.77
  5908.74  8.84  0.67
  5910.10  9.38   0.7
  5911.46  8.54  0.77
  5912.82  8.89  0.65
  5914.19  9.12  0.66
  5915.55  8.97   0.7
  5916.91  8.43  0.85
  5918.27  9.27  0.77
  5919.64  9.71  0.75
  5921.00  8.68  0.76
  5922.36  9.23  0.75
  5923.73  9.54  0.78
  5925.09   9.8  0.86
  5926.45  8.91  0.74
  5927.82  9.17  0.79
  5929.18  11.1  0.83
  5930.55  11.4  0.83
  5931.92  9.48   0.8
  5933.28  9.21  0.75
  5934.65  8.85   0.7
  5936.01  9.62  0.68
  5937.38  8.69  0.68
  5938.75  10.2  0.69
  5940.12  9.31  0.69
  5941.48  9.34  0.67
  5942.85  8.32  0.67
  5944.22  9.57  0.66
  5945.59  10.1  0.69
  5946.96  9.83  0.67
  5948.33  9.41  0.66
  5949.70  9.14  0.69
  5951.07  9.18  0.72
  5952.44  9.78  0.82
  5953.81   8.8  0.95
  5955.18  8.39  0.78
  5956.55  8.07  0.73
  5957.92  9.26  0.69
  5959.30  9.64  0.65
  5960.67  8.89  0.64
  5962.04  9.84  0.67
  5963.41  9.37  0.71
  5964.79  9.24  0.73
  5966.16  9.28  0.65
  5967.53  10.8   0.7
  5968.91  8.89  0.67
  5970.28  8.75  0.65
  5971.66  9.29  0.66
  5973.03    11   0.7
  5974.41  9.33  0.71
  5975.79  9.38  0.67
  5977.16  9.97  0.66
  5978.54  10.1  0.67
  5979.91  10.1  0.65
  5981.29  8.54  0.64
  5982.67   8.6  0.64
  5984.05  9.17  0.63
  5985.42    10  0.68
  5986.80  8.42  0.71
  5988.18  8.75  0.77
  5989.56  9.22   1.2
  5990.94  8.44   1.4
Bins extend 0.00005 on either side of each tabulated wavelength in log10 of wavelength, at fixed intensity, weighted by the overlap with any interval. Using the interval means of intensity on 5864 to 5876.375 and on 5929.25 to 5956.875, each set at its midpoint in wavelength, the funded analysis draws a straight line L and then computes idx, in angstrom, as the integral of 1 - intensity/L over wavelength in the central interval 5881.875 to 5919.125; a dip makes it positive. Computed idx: 4.5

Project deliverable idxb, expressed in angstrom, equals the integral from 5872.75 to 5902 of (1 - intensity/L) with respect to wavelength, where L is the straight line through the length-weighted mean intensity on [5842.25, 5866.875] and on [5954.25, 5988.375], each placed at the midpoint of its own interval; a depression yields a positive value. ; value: 2.8 angstrom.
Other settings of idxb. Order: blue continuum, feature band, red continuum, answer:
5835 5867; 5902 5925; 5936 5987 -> 0.7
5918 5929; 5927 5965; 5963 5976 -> 0.2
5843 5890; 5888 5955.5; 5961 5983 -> 3.6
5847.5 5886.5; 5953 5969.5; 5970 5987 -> 0.4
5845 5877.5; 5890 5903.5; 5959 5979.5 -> 2.7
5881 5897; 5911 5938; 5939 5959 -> -2.3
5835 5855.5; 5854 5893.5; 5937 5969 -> 2.1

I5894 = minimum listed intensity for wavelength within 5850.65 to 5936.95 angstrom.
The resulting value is 5.91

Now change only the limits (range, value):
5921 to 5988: 8.07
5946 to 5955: 8.8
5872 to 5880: 8.81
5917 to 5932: 8.68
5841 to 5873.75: 8.15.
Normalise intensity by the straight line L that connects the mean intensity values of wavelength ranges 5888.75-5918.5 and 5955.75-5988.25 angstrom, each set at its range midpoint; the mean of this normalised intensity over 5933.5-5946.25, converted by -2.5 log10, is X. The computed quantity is -0.06 mag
